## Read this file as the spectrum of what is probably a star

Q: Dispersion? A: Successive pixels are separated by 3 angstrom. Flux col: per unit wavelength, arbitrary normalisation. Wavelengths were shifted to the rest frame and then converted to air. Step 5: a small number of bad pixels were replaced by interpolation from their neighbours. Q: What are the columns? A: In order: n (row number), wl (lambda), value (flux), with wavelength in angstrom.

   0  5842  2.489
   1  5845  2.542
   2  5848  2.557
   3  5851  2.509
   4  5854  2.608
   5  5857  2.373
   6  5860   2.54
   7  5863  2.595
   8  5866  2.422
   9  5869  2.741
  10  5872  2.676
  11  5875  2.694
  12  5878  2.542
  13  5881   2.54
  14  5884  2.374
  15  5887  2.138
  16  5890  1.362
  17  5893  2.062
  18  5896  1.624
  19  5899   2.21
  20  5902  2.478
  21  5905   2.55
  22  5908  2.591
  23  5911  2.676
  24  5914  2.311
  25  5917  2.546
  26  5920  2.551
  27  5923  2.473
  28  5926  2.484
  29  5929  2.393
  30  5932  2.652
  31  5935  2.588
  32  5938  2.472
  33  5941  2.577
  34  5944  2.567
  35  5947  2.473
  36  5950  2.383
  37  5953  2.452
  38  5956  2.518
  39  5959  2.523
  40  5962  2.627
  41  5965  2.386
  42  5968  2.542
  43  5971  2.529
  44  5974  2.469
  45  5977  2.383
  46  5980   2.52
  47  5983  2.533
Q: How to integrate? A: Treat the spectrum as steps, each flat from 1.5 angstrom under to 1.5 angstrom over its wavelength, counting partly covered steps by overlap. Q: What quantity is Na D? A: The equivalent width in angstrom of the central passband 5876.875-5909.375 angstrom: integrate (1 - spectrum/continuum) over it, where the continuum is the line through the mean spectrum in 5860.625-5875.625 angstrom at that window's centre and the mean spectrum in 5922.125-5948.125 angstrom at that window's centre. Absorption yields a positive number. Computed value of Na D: 4.6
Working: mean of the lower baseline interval 2.62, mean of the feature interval 2.22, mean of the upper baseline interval 2.52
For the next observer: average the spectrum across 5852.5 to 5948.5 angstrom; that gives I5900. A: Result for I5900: 2.43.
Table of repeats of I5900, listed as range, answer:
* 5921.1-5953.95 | 2.5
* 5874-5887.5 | 2.47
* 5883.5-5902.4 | 1.99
